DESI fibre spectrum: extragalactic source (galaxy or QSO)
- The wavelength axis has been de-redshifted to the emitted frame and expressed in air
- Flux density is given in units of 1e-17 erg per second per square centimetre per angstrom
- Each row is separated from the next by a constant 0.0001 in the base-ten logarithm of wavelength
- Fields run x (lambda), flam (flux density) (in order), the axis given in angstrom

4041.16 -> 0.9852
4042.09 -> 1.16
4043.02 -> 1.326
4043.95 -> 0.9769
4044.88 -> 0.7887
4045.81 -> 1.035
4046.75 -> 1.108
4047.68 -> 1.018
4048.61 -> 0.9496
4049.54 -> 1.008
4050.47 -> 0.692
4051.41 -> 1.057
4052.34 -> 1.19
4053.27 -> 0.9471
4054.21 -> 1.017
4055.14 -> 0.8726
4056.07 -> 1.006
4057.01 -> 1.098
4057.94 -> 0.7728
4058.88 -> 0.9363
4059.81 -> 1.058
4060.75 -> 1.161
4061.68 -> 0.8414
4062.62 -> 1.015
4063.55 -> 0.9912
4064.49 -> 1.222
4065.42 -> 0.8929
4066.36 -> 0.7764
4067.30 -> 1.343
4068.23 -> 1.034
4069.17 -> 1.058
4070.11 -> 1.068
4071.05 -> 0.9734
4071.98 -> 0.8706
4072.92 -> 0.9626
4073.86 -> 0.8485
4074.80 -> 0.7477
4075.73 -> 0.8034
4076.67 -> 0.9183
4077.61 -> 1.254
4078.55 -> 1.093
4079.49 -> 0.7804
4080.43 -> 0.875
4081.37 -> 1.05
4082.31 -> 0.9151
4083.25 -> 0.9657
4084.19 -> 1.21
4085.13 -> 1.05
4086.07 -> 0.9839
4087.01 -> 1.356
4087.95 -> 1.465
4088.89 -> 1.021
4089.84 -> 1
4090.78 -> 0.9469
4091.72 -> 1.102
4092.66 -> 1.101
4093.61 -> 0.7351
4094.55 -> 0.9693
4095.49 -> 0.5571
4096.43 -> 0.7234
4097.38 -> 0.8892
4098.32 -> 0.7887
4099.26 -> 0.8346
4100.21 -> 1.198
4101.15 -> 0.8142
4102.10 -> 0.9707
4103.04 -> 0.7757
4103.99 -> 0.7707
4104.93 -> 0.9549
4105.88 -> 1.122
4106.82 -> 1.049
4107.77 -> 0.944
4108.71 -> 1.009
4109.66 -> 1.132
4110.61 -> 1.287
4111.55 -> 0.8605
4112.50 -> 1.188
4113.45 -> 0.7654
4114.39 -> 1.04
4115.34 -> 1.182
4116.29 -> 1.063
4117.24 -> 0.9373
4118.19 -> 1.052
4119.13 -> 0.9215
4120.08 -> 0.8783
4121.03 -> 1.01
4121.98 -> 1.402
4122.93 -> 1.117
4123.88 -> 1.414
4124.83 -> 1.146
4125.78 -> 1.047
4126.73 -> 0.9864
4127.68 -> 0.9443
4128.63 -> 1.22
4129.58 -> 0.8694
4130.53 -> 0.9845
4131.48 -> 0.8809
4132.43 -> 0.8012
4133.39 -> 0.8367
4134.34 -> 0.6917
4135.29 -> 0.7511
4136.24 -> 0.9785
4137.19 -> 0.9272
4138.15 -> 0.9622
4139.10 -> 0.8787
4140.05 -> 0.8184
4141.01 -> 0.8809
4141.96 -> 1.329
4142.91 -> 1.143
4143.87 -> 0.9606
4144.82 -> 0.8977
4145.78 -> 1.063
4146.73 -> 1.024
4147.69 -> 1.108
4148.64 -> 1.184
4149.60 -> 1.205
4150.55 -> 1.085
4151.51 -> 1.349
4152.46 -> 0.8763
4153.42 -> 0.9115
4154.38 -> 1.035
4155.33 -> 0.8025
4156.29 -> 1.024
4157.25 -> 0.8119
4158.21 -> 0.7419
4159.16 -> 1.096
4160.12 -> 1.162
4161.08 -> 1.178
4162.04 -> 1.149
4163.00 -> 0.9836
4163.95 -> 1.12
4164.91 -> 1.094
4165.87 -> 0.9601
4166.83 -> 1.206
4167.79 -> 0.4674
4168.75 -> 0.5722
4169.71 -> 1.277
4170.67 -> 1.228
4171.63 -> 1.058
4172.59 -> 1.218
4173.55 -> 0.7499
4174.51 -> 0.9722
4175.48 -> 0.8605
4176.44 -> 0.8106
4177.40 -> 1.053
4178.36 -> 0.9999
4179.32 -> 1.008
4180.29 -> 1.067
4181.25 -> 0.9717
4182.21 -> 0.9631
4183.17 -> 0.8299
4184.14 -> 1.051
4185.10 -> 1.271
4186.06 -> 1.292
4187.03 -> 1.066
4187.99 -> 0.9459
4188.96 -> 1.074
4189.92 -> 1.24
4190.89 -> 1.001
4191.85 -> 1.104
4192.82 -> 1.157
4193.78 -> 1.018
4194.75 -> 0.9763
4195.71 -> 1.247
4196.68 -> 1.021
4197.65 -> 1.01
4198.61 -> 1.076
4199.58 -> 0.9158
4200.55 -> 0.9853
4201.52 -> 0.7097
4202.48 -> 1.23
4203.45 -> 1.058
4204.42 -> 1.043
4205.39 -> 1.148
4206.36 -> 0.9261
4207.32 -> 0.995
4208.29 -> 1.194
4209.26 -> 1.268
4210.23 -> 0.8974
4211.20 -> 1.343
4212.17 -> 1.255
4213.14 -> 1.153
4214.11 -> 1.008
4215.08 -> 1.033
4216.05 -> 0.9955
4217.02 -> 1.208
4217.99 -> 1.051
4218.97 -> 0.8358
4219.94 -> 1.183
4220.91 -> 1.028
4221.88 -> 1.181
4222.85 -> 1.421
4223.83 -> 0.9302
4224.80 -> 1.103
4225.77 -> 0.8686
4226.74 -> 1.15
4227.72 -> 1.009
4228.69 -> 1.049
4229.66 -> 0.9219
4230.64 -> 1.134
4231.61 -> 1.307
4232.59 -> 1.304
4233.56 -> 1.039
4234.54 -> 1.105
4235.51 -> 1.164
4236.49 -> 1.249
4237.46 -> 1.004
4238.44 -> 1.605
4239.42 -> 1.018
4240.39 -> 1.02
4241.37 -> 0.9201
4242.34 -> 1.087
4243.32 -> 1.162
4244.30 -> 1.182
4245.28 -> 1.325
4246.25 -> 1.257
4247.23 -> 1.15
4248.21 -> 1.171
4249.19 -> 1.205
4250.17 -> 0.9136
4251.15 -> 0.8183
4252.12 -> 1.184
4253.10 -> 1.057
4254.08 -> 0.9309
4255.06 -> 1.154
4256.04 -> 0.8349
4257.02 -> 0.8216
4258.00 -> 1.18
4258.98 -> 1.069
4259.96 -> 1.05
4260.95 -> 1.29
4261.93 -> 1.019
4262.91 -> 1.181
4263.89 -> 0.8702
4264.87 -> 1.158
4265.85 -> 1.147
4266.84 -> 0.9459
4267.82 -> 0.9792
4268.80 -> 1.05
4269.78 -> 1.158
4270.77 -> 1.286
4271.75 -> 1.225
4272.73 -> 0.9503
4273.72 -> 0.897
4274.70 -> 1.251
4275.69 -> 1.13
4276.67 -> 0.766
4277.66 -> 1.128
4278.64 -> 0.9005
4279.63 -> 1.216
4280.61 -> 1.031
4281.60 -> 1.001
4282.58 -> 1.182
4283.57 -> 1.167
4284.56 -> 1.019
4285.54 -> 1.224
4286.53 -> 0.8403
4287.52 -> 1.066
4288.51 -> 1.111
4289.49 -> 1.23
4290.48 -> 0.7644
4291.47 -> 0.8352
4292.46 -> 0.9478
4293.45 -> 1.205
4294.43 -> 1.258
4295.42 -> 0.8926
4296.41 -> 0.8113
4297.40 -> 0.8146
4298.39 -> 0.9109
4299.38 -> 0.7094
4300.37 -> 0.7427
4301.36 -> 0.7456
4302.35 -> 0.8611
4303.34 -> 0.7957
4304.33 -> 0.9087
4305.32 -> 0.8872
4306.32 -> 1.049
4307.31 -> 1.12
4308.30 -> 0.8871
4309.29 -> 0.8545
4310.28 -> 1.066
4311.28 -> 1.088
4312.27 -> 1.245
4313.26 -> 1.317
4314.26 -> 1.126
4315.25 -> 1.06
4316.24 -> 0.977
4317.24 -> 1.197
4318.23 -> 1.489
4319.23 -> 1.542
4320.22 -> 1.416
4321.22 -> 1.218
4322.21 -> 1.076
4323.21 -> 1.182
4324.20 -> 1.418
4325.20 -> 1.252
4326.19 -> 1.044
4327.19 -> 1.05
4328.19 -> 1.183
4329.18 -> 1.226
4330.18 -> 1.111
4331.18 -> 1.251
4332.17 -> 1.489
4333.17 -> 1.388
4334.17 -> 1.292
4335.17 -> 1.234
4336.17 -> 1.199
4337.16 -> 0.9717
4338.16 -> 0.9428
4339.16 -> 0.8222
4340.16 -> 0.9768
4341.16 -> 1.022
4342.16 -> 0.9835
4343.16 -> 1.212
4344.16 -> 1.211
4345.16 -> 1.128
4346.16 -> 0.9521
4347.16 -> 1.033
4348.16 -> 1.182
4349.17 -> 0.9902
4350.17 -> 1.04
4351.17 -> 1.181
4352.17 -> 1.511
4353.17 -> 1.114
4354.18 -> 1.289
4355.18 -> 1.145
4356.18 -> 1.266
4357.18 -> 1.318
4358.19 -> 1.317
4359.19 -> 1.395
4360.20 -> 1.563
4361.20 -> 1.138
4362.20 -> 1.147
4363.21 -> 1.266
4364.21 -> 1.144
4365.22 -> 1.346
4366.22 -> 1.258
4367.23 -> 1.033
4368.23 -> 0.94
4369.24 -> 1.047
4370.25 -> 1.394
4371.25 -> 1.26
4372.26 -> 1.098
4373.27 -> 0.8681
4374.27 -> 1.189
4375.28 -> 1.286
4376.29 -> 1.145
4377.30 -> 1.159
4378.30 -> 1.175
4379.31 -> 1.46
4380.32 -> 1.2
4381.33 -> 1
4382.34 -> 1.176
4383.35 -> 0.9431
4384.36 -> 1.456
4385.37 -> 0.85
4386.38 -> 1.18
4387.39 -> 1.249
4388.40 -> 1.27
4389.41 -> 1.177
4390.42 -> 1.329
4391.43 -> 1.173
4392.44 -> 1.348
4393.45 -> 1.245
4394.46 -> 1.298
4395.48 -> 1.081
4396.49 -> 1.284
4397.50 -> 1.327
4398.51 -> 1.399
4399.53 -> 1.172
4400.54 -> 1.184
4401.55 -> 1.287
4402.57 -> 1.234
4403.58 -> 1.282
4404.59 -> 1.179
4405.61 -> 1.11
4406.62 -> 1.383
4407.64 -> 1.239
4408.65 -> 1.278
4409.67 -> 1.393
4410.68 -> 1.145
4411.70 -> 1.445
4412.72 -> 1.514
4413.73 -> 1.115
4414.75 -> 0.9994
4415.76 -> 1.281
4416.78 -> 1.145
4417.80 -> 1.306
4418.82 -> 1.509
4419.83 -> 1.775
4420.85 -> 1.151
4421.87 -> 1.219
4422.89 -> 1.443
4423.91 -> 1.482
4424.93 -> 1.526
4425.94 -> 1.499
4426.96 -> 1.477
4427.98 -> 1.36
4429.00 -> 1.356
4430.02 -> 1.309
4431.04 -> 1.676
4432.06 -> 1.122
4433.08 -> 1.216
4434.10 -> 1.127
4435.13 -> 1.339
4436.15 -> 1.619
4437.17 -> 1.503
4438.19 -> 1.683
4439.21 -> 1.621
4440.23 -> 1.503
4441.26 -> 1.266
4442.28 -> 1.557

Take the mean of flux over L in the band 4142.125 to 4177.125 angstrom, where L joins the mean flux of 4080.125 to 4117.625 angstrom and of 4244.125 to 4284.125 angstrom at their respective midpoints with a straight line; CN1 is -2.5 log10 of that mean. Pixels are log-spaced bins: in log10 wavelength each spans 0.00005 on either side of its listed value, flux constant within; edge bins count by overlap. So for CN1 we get 0.01 mag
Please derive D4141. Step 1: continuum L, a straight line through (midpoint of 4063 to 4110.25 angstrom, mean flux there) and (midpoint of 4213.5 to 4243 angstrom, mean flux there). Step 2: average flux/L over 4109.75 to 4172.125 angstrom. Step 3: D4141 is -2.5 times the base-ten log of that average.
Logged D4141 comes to 0.012 mag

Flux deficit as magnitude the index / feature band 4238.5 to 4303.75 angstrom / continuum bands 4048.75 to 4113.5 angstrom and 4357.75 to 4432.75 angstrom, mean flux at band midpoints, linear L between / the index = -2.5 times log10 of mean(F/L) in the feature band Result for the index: 0.111 mag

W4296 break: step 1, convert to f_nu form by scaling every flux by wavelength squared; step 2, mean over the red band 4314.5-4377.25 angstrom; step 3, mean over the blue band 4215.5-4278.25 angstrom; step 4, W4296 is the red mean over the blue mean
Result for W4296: 1.1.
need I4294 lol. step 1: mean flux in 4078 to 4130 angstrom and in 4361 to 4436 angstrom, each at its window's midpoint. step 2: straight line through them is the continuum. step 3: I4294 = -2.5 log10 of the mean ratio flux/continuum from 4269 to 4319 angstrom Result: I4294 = 0.14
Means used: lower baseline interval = 1.01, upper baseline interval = 1.25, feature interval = 1.03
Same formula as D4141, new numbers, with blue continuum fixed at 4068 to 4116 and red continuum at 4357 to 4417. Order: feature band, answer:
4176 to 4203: 0.021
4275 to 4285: 0.076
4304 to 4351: 0.036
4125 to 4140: 0.106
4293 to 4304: 0.283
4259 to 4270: 0.046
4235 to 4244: -0.035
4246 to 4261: 0.055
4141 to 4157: -0.027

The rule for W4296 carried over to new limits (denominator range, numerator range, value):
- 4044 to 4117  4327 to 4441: 1.46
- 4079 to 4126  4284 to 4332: 1.17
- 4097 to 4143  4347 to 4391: 1.36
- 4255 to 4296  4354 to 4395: 1.20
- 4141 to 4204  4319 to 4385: 1.25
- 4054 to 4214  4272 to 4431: 1.28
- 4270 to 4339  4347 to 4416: 1.17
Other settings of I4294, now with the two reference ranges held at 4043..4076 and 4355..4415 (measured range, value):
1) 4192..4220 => 0.025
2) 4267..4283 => 0.071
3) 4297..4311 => 0.296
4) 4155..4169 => 0.099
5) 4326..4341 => 0.038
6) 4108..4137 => 0.017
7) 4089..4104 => 0.133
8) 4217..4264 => 0.018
